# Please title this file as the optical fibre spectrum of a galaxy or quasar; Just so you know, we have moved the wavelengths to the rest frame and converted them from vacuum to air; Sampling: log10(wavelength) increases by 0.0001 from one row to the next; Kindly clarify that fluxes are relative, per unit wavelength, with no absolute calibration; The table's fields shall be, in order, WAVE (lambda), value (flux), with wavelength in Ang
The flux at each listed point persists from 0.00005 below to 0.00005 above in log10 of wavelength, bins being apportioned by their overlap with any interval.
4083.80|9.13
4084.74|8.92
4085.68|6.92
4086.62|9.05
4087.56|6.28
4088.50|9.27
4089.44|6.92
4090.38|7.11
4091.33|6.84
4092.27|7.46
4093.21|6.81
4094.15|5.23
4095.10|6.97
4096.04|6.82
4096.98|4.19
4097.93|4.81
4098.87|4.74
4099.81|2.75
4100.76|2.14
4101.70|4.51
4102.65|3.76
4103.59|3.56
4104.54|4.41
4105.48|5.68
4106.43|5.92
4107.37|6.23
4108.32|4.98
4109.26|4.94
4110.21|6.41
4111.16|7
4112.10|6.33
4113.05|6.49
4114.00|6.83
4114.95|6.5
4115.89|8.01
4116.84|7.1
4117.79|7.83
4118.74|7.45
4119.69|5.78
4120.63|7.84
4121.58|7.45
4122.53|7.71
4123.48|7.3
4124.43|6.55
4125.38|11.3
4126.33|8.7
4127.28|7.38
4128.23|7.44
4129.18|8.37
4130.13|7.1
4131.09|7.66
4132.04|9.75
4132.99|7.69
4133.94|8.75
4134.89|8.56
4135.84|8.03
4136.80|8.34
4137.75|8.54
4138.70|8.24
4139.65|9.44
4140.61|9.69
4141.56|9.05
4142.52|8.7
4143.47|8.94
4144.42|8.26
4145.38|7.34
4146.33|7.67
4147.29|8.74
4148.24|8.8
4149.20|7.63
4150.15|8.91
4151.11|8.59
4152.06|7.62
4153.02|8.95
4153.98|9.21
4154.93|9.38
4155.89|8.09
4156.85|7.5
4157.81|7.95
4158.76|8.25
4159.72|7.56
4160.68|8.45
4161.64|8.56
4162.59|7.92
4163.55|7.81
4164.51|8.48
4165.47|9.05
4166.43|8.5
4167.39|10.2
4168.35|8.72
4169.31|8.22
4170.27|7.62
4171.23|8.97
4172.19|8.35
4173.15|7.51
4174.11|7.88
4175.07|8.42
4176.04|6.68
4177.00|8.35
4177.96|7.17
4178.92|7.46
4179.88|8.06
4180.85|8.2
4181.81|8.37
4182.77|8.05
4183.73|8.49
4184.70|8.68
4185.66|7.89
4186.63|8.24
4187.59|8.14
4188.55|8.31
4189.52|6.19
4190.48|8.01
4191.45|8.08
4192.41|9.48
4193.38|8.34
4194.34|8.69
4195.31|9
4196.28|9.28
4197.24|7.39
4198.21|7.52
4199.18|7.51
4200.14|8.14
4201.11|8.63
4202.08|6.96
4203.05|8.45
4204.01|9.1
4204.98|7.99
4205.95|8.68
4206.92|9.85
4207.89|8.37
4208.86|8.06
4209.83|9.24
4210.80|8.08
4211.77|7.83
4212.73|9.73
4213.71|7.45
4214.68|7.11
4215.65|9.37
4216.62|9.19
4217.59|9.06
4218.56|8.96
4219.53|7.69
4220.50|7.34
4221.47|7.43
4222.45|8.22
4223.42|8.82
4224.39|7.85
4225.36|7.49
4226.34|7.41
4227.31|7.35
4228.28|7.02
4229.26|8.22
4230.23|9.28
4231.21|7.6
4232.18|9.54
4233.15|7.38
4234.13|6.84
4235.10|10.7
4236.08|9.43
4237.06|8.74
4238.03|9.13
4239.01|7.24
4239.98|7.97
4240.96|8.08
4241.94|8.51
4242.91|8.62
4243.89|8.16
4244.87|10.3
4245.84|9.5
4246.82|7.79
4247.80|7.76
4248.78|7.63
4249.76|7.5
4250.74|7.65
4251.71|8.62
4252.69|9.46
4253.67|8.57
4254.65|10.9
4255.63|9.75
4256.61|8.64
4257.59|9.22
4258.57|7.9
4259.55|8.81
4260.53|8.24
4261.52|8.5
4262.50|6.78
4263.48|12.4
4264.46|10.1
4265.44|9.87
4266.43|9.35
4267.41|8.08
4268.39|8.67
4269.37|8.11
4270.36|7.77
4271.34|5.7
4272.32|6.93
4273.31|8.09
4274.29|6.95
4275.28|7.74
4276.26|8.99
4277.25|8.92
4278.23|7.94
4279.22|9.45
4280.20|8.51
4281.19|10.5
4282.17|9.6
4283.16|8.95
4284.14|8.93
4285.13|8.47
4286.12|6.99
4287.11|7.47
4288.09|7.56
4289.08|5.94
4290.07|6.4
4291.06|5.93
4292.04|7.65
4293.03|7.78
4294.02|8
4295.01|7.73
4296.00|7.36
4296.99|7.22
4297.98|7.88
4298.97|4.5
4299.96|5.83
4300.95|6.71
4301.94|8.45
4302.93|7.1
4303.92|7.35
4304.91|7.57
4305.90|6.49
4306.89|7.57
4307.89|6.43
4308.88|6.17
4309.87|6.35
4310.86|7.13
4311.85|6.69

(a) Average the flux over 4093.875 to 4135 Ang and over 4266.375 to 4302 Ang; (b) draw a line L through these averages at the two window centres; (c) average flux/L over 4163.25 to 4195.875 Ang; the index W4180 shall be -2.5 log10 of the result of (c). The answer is -0.18 mag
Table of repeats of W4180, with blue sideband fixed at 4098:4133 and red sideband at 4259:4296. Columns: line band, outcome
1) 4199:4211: -0.13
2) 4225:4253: -0.07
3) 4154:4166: -0.19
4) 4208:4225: -0.10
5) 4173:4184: -0.11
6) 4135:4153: -0.24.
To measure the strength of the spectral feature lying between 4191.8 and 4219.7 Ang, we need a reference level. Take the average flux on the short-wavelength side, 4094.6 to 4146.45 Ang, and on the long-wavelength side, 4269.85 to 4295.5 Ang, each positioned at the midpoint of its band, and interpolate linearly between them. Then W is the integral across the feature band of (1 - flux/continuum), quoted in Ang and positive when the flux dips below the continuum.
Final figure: -3.8 Ang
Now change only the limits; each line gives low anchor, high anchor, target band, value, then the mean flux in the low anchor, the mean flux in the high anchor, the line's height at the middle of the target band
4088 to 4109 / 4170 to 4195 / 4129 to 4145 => -4.4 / 5.5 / 8.07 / 6.68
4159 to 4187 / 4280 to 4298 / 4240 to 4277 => -2.8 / 8.2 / 7.82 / 7.92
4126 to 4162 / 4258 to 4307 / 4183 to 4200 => 0.0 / 8.36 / 7.92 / 8.21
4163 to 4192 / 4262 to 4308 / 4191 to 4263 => -3.5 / 8.14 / 7.85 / 8.01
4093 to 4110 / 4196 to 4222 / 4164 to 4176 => -2.3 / 4.91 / 8.3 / 7.07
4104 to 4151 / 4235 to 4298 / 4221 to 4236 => 0.1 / 7.63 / 8.36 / 8.16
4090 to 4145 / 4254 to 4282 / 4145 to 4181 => -3.7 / 6.94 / 8.68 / 7.47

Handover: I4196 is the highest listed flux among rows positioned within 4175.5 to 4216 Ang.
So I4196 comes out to 9.85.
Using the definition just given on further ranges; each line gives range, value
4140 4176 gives 10.2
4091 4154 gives 11.3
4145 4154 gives 9.21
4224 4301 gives 12.4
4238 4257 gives 10.9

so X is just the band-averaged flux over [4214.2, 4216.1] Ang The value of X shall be 8.22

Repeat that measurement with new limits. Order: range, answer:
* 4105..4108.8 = 5.71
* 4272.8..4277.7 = 8.11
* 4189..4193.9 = 8.03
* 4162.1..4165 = 8.09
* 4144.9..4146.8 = 7.51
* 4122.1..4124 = 7.47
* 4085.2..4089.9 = 7.7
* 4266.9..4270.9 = 8.14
